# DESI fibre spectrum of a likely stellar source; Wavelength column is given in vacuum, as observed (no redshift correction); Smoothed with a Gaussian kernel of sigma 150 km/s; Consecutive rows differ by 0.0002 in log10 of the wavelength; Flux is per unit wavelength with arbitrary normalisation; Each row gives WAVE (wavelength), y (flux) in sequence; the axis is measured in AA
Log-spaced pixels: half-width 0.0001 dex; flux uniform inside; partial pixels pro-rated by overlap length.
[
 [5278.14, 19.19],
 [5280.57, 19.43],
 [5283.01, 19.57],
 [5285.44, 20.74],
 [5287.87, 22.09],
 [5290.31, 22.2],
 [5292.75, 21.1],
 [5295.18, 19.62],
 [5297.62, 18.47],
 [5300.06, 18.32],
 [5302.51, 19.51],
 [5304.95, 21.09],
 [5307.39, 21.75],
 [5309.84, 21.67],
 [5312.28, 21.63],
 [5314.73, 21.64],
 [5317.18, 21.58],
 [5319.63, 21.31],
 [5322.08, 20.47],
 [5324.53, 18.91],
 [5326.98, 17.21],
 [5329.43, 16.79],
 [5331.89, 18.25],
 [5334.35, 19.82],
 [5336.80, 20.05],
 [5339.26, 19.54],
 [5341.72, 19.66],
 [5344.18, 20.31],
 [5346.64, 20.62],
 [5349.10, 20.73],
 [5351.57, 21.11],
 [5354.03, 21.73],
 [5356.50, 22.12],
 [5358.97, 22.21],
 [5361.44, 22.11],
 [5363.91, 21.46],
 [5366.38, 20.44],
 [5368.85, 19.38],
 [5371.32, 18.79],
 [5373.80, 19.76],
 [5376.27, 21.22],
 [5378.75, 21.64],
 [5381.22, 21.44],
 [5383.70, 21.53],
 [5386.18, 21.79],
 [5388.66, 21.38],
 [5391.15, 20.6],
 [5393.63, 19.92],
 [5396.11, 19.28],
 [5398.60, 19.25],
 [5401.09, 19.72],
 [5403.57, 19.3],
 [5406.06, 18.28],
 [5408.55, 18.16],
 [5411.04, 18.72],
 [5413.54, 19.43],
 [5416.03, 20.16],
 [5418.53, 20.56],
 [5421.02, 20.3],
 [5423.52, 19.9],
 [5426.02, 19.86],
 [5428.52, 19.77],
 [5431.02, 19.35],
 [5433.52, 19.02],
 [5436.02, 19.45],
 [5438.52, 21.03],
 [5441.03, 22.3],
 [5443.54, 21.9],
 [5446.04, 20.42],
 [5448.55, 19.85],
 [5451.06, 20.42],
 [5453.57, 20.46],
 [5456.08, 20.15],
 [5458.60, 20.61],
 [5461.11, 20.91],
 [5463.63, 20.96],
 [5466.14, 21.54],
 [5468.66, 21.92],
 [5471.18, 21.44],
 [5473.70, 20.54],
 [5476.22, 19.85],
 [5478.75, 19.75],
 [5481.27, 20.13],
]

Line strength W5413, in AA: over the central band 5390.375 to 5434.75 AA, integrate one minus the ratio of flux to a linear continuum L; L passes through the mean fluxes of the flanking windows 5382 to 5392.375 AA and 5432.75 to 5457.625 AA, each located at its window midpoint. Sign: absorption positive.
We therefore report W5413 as 3.1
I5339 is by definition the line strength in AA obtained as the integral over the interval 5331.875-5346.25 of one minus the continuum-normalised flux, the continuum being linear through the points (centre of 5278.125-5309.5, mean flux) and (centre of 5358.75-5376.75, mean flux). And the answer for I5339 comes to 0.5 AA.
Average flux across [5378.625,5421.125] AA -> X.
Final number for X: 20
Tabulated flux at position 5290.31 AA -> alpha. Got 22.2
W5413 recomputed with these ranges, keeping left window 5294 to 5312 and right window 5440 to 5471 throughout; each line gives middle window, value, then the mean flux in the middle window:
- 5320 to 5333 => 1.1 AA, 18.5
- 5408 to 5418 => 0.7 AA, 19.3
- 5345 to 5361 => -0.8 AA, 21.4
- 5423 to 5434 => 0.6 AA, 19.6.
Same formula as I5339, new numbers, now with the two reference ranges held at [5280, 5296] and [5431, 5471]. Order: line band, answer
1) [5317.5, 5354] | 1.8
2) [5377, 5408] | 0.6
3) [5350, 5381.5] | -0.4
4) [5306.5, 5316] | -0.4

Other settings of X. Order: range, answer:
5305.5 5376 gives 20.4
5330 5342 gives 19.3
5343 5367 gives 21.3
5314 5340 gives 19.6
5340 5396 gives 20.9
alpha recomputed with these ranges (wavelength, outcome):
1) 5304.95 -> 21.09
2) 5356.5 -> 22.12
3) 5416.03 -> 20.16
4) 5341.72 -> 19.66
